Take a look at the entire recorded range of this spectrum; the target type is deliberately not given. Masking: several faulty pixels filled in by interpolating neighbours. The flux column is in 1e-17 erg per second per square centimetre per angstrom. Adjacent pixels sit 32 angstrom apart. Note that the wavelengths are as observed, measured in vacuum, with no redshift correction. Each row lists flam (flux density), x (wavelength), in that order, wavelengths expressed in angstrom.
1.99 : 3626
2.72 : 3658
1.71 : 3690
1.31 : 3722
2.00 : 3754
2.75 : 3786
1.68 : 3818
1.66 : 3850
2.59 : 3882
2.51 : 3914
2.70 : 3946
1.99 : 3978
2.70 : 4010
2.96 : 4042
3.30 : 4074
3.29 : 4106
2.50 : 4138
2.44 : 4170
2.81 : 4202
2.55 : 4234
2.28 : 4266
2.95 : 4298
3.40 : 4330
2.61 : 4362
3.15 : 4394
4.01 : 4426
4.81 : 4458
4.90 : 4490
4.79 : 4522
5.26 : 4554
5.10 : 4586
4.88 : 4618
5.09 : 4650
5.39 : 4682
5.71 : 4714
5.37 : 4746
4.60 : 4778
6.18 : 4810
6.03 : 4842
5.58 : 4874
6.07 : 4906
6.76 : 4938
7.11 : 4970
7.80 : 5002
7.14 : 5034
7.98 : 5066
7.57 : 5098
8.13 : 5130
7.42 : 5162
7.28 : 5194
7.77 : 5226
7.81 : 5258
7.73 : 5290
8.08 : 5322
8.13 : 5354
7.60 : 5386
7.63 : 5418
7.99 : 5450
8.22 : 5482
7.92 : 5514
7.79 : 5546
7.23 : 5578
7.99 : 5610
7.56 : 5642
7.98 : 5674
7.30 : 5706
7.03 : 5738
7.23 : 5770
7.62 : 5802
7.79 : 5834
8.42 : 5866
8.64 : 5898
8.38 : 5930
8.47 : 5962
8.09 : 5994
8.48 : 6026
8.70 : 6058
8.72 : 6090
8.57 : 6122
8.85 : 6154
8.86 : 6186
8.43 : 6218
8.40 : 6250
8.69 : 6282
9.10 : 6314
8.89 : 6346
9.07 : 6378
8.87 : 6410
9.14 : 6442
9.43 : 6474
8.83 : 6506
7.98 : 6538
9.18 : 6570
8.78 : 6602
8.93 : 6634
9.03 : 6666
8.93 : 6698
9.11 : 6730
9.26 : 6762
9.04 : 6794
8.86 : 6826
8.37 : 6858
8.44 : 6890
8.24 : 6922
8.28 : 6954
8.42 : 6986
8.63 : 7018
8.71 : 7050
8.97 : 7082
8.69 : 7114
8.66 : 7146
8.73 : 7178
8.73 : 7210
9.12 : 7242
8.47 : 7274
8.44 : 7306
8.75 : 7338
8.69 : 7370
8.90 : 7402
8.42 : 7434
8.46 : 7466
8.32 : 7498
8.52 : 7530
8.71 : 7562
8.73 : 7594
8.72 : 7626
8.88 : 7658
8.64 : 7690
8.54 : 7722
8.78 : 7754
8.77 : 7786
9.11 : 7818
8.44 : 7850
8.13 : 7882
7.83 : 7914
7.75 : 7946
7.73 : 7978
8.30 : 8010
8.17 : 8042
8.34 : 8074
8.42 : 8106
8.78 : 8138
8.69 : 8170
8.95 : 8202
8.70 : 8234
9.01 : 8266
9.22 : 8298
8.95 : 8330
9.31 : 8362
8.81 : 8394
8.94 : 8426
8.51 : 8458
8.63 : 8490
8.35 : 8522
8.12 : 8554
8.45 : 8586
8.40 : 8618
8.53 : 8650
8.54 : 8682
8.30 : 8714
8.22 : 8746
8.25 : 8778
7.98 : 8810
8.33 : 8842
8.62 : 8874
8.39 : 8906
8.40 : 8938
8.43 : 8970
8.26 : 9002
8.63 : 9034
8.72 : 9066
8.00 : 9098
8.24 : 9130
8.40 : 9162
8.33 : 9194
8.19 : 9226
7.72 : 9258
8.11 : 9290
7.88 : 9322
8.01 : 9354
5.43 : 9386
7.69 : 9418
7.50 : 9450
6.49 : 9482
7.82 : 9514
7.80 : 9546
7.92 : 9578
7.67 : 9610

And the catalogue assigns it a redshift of 0.110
